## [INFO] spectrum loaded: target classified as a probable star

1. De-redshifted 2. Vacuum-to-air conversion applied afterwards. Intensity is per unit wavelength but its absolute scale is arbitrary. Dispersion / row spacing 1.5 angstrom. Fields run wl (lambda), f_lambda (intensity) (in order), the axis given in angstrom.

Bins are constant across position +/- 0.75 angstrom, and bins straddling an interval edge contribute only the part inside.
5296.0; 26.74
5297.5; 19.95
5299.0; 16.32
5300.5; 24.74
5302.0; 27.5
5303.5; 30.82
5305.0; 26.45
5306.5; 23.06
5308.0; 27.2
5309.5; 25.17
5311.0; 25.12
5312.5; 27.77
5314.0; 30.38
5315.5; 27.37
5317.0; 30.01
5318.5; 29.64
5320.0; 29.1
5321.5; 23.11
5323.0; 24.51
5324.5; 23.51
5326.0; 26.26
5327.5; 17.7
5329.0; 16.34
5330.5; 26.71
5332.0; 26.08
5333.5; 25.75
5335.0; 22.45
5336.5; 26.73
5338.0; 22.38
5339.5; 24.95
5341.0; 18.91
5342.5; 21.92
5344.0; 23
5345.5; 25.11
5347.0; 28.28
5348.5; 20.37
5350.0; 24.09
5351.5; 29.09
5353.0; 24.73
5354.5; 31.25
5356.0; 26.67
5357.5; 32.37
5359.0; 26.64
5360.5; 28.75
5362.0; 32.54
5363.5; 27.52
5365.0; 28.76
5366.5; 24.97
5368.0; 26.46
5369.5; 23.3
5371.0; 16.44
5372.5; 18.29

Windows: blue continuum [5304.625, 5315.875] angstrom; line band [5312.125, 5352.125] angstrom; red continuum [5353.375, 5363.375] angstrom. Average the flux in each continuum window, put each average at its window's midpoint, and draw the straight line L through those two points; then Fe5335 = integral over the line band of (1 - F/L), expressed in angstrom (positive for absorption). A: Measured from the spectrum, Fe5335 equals 4.2 angstrom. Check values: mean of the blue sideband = 26.5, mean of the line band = 24.8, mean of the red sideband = 29.4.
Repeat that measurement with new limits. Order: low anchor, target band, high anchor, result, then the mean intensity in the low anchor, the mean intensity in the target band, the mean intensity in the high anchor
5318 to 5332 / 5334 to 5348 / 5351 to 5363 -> 1.5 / 24.1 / 23.7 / 29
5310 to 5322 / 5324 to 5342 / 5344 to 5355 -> 2.5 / 27.9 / 23.1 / 25.8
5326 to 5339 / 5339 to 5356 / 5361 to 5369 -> 0.4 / 23.2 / 24.8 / 27.9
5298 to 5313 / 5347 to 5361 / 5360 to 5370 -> 0.0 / 25.3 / 27.1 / 27.5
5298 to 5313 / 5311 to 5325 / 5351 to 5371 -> -0.8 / 25.3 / 27.2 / 27.5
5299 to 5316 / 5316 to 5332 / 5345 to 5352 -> 0.7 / 26.4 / 24.8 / 25.3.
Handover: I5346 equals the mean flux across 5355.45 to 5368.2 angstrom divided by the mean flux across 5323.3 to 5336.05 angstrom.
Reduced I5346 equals 1.22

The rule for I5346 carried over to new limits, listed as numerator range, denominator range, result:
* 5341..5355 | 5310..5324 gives 0.91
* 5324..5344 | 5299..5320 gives 0.85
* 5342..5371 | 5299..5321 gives 0.98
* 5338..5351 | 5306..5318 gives 0.86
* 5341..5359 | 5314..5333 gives 1.02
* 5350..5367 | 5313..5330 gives 1.12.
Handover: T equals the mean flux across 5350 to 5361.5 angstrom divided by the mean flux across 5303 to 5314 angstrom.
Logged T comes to 1.1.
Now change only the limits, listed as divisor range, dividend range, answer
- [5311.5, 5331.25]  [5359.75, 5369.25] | 1.09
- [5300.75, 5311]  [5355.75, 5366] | 1.10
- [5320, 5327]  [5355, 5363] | 1.19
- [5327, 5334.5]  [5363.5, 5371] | 1.11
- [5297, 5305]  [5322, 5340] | 0.97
